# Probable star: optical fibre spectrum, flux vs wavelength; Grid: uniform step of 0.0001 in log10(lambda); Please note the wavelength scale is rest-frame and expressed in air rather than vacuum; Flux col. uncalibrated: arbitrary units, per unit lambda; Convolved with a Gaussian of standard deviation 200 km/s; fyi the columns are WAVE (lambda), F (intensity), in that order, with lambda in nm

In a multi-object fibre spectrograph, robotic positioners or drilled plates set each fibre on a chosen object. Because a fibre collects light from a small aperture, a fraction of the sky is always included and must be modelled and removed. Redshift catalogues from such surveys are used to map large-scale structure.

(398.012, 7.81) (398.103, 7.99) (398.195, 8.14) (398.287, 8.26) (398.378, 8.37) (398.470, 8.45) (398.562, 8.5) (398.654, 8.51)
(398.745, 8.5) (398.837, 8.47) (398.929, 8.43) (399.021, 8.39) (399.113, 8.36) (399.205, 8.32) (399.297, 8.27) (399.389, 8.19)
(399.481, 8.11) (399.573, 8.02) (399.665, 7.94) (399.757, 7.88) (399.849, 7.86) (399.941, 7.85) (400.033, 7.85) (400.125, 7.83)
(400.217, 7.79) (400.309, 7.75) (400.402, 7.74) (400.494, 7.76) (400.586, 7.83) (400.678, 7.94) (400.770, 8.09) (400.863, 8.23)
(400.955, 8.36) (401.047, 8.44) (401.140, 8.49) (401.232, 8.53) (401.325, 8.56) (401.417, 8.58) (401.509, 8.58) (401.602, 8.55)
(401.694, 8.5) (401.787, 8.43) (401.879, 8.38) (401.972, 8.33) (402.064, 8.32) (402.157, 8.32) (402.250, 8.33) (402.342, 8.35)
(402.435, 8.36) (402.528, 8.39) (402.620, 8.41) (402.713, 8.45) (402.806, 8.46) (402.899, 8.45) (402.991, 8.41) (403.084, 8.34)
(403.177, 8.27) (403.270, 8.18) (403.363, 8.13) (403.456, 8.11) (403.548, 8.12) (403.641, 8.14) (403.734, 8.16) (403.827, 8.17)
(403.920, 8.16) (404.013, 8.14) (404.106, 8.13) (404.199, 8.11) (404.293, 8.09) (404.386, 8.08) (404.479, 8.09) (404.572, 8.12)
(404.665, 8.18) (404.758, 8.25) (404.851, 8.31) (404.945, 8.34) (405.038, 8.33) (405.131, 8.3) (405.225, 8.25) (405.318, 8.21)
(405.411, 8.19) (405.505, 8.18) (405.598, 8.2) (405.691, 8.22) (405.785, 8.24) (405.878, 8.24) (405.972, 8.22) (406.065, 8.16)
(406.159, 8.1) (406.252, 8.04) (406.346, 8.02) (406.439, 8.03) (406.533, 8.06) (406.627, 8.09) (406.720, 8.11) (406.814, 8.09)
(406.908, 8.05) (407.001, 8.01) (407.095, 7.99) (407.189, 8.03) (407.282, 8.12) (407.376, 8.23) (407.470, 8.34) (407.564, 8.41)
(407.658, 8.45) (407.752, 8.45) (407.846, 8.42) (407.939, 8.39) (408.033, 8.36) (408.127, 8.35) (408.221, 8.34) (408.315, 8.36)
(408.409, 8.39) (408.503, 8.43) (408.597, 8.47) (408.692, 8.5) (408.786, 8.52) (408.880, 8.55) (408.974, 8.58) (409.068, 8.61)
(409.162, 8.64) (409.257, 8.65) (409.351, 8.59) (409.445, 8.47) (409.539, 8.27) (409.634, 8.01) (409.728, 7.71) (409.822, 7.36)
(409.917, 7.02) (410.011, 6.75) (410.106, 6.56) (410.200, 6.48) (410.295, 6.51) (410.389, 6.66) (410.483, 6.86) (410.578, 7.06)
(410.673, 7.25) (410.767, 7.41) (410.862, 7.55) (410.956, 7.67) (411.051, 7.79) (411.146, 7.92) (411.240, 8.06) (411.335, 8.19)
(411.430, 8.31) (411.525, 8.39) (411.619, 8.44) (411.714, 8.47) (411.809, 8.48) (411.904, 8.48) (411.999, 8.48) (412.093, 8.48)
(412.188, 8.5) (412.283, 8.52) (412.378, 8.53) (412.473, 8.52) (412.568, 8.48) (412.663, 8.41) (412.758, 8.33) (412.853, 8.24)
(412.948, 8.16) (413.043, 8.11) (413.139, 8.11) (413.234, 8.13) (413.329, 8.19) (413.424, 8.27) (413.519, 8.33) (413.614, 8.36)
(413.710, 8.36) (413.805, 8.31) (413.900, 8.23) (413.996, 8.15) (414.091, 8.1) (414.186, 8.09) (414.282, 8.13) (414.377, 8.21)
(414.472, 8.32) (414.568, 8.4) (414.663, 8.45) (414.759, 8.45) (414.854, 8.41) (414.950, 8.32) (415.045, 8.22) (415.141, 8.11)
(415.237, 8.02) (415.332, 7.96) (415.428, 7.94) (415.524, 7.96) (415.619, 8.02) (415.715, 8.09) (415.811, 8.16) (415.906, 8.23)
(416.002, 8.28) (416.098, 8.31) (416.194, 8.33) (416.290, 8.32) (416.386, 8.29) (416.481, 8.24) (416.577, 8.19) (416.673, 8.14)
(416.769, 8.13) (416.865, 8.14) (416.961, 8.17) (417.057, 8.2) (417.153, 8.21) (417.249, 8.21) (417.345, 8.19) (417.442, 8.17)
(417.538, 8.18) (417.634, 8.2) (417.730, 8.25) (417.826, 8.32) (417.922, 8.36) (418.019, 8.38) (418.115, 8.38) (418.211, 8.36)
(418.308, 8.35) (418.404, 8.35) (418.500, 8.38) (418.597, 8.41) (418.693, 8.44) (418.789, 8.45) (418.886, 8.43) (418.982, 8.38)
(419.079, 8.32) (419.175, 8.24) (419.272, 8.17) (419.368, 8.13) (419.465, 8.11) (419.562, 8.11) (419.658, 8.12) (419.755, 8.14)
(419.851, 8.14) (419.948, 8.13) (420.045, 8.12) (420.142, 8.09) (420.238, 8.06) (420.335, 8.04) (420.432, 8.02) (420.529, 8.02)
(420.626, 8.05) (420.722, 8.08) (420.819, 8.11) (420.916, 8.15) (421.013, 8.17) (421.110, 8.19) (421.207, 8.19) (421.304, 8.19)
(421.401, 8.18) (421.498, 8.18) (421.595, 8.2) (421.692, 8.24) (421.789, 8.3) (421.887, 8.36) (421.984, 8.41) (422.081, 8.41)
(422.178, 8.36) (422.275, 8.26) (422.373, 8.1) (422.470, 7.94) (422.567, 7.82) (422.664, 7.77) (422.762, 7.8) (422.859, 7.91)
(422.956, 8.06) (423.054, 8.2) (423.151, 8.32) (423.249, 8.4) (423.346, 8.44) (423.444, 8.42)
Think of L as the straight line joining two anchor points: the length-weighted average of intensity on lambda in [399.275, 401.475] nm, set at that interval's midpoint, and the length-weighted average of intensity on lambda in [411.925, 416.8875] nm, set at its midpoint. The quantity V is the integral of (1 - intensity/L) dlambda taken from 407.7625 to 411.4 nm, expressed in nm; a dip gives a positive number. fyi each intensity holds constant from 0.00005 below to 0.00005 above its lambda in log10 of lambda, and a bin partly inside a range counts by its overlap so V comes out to 0.13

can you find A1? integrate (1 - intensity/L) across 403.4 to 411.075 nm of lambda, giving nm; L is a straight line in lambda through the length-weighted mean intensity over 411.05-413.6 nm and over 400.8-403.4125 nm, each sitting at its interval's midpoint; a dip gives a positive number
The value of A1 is 0.29 nm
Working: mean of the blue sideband 8.39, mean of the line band 8.04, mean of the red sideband 8.32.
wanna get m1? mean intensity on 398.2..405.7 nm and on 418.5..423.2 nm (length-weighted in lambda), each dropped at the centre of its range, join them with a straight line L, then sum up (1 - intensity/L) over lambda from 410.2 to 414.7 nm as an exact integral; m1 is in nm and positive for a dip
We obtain 0.066 nm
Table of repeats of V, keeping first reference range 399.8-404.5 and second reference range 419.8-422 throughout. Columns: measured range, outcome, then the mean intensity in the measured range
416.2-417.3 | -0.01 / 8.21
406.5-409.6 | -0.06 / 8.34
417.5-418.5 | -0.02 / 8.32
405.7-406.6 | 0.01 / 8.12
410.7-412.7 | -0.01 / 8.23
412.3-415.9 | -0.03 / 8.23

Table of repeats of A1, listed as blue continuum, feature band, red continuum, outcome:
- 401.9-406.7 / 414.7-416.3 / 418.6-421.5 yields 0.00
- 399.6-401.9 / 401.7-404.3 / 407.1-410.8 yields -0.06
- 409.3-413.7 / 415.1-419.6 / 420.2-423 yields -0.10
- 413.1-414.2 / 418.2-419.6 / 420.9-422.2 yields -0.01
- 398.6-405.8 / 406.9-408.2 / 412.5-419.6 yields -0.01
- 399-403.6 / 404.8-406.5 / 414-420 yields 0.01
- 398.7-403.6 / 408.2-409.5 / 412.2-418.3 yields -0.04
